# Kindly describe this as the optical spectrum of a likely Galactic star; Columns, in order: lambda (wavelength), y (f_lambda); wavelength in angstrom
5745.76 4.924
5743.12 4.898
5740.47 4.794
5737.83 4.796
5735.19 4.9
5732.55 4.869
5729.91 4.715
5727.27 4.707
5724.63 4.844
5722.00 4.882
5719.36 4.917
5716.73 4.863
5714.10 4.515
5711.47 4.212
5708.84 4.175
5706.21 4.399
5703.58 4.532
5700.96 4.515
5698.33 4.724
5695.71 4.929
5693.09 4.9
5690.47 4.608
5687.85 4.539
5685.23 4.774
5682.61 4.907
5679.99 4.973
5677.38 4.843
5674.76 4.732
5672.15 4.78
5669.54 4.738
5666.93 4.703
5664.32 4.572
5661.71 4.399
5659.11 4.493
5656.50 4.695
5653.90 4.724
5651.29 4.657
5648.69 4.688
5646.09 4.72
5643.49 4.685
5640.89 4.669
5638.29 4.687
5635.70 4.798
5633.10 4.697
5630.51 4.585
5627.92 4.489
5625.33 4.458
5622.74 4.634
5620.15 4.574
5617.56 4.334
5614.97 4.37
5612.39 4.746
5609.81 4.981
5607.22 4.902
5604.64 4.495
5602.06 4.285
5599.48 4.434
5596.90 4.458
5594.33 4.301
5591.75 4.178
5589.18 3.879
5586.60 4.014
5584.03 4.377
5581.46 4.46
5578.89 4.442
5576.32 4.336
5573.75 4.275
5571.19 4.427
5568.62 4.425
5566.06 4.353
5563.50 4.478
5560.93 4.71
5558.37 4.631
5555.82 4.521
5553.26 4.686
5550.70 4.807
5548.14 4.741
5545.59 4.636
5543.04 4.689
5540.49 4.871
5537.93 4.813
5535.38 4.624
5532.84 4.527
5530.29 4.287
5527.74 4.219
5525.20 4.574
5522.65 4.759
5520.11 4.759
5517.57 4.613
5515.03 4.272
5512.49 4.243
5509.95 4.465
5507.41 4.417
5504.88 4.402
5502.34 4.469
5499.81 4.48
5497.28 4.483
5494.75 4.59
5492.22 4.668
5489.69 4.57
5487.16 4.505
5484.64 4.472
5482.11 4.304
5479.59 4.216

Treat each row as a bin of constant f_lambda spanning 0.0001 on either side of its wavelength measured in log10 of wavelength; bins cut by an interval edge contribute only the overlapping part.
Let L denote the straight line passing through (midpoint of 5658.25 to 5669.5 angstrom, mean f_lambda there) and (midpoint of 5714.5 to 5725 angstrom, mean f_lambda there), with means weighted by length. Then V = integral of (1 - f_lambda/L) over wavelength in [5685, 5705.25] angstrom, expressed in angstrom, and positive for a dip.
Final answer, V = 0.2 angstrom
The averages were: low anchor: 4.57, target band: 4.68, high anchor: 4.85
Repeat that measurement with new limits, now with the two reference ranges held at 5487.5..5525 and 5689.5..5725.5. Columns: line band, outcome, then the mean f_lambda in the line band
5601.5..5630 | 0.04 angstrom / 4.58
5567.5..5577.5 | 0.42 angstrom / 4.36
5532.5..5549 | -0.63 angstrom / 4.71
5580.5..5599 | 1.32 angstrom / 4.24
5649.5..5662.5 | 0.01 angstrom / 4.61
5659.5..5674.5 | -0.06 angstrom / 4.64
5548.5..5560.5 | -0.33 angstrom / 4.67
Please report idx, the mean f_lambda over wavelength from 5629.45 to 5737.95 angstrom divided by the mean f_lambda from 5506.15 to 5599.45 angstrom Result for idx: 1.0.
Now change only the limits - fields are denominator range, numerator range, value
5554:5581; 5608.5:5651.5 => 1.04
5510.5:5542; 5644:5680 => 1.03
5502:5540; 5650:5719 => 1.03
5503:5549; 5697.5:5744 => 1.03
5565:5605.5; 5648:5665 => 1.07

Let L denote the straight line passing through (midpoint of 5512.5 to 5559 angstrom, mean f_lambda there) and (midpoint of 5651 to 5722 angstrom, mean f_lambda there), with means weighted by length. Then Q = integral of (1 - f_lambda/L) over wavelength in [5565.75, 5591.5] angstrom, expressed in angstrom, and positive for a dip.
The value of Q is 1.8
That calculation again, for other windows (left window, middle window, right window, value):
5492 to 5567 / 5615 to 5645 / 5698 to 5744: 0.2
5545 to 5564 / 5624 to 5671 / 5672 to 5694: 1.1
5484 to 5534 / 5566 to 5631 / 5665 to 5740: 2.3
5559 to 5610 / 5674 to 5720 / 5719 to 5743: 0.6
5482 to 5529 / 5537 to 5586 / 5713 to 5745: 0.2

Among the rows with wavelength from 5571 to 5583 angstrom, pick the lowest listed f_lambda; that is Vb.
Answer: 4.275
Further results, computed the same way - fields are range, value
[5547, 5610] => 3.879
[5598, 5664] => 4.285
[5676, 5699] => 4.539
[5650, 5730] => 4.175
